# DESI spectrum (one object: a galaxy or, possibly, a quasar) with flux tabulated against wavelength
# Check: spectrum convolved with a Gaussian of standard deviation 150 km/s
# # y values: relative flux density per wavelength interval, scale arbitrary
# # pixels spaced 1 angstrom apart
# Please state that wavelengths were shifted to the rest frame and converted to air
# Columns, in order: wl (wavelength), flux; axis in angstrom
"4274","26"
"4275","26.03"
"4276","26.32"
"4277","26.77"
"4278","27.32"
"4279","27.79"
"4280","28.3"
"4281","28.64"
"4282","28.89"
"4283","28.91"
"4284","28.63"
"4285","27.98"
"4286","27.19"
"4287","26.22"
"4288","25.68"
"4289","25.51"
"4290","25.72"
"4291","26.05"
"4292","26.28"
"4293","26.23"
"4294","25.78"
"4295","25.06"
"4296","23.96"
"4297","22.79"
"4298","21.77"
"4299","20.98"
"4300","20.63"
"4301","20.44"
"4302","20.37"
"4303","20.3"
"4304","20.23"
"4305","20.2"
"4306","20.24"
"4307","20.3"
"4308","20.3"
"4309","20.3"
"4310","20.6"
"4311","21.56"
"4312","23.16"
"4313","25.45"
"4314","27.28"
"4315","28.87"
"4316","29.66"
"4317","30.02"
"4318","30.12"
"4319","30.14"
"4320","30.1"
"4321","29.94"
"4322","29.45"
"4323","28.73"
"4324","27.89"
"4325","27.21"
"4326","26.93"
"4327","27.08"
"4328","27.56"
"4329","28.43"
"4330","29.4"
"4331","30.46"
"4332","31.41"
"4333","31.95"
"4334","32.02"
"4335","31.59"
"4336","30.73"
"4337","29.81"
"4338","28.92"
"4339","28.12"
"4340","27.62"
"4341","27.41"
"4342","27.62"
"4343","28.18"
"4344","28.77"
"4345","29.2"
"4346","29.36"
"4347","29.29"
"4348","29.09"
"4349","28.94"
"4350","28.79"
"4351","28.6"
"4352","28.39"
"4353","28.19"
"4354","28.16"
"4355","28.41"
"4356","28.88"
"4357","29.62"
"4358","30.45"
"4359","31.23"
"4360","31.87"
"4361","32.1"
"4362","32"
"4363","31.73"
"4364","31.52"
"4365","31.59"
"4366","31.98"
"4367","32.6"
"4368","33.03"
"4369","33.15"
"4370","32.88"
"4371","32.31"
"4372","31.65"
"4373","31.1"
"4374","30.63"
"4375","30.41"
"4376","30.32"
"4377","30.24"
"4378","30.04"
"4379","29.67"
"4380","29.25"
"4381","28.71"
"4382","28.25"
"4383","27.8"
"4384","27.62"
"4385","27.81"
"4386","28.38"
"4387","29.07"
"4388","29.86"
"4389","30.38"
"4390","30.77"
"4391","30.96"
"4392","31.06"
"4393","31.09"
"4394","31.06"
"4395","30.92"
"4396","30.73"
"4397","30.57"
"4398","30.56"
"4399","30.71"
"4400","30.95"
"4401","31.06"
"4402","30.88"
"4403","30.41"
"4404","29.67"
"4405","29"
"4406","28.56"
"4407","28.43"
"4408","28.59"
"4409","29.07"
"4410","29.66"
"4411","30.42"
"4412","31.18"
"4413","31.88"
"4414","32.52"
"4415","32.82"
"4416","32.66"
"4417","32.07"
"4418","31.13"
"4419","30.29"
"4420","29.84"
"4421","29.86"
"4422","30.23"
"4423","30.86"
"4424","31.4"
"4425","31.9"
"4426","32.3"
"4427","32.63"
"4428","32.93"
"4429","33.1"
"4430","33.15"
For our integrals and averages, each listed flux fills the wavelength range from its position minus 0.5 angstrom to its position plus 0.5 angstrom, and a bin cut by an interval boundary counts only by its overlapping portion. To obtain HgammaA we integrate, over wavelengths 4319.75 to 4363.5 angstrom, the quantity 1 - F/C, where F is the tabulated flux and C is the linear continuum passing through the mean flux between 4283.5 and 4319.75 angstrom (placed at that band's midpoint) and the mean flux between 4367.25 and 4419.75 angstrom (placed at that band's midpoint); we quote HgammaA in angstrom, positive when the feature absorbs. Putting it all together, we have -3.8 angstrom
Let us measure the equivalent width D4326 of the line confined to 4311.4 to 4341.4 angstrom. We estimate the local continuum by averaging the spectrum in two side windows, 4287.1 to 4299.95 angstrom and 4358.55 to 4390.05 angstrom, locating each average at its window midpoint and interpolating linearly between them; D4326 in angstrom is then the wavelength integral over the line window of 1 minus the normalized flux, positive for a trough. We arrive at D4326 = -2.1 angstrom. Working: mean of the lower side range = 24.6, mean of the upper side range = 30.6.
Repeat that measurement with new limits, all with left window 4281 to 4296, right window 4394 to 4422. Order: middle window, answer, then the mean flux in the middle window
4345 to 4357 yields -0.04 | 28.8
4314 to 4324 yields -0.65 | 29.5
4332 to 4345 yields -0.54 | 29.5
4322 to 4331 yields -0.07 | 28.1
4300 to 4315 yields 3.09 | 21.7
